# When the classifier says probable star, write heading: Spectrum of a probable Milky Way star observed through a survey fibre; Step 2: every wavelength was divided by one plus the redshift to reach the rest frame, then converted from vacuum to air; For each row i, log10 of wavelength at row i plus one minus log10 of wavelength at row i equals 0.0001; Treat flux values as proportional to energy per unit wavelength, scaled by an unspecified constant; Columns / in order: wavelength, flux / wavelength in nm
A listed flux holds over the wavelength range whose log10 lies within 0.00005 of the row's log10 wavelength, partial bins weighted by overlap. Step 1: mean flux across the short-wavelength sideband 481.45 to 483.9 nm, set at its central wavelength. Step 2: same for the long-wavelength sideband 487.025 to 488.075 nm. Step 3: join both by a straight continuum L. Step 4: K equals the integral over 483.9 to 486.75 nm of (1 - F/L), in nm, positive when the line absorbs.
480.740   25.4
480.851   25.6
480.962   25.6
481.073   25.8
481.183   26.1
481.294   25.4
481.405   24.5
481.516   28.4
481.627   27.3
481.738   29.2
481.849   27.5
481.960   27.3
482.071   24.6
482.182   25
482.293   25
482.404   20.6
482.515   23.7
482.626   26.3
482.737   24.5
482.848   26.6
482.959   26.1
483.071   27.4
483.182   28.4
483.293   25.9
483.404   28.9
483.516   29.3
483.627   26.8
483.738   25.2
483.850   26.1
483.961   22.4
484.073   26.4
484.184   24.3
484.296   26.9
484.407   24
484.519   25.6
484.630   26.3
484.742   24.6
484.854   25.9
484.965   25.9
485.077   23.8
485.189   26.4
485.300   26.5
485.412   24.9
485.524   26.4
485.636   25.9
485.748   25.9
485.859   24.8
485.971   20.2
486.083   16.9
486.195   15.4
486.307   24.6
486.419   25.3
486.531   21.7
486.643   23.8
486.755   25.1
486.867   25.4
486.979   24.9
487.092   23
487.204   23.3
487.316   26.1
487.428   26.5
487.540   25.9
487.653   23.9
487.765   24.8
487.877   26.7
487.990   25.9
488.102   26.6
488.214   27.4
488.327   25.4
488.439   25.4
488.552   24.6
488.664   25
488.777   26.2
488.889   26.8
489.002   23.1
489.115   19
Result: 0.17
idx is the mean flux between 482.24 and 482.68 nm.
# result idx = 23.9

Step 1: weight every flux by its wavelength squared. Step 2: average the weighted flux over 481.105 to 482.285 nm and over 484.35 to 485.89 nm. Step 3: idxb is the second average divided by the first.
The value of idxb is 0.98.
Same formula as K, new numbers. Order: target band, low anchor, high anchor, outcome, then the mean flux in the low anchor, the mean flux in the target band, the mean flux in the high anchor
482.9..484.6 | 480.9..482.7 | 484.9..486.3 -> -0.11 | 25.8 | 26.2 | 23.6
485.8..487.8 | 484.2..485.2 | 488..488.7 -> 0.17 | 25.4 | 23.4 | 25.8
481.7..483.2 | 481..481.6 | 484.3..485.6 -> 0.01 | 26.1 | 25.8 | 25.5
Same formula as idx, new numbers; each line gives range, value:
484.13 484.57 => 25.2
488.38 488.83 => 25.3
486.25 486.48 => 24.8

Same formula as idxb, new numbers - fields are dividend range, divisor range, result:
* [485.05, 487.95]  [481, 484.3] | 0.94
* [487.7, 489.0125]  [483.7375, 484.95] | 1.04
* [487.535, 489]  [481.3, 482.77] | 1.02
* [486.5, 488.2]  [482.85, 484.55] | 0.97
